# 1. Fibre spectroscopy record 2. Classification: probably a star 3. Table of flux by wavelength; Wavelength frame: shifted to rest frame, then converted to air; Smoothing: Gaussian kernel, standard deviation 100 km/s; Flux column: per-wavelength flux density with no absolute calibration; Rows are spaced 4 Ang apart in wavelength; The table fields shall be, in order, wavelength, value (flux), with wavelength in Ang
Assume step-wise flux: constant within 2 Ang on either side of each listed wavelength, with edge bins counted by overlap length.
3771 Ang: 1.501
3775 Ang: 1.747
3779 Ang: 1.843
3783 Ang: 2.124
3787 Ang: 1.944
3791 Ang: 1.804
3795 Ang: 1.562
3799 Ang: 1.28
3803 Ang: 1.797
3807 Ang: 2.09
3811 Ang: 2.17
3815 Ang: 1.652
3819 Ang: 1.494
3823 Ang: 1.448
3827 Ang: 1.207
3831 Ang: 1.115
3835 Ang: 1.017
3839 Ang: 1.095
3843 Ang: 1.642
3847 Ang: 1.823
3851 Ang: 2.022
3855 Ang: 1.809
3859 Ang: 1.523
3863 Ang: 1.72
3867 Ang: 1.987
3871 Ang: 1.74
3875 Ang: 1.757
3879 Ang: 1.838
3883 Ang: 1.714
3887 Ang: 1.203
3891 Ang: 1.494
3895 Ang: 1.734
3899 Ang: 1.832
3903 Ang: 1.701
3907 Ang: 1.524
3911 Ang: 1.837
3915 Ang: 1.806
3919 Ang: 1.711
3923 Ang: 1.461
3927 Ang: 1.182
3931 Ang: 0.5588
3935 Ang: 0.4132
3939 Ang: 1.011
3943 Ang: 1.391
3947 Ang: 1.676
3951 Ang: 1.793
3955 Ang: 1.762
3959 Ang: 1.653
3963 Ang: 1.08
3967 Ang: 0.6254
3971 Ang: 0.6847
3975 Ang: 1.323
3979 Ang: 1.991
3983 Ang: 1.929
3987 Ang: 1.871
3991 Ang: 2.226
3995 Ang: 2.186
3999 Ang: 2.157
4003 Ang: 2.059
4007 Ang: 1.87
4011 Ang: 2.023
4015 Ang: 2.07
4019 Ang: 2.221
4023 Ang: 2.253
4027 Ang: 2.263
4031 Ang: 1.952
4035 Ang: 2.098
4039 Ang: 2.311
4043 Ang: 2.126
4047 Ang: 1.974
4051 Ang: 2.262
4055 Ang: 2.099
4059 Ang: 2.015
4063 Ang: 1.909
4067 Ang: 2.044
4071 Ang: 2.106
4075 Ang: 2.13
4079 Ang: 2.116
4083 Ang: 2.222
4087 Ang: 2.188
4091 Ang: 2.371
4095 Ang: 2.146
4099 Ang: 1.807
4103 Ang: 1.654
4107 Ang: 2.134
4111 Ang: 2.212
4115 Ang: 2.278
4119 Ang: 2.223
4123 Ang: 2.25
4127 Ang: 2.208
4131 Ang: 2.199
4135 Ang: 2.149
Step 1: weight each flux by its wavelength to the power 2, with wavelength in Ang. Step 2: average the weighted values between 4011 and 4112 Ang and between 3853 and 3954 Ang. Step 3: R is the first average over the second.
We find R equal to 1.5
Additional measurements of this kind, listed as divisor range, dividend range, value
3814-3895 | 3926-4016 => 1.05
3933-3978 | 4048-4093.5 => 1.82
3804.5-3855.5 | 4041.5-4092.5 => 1.51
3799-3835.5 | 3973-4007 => 1.37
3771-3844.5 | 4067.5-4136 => 1.54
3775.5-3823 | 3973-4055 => 1.29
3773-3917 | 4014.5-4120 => 1.42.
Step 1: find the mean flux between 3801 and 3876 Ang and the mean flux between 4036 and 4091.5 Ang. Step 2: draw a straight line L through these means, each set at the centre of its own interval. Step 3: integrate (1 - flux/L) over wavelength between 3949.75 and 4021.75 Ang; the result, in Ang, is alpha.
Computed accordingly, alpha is 7.6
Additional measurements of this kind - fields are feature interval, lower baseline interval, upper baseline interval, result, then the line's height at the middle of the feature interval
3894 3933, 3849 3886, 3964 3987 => 1.7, 1.59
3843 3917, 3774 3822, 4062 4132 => 6.1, 1.88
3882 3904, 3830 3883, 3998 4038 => 1.7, 1.74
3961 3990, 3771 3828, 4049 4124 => 8.5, 1.96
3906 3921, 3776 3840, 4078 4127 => 0.6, 1.8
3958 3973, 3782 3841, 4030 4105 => 7.3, 1.88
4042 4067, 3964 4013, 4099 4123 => -1.8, 1.92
